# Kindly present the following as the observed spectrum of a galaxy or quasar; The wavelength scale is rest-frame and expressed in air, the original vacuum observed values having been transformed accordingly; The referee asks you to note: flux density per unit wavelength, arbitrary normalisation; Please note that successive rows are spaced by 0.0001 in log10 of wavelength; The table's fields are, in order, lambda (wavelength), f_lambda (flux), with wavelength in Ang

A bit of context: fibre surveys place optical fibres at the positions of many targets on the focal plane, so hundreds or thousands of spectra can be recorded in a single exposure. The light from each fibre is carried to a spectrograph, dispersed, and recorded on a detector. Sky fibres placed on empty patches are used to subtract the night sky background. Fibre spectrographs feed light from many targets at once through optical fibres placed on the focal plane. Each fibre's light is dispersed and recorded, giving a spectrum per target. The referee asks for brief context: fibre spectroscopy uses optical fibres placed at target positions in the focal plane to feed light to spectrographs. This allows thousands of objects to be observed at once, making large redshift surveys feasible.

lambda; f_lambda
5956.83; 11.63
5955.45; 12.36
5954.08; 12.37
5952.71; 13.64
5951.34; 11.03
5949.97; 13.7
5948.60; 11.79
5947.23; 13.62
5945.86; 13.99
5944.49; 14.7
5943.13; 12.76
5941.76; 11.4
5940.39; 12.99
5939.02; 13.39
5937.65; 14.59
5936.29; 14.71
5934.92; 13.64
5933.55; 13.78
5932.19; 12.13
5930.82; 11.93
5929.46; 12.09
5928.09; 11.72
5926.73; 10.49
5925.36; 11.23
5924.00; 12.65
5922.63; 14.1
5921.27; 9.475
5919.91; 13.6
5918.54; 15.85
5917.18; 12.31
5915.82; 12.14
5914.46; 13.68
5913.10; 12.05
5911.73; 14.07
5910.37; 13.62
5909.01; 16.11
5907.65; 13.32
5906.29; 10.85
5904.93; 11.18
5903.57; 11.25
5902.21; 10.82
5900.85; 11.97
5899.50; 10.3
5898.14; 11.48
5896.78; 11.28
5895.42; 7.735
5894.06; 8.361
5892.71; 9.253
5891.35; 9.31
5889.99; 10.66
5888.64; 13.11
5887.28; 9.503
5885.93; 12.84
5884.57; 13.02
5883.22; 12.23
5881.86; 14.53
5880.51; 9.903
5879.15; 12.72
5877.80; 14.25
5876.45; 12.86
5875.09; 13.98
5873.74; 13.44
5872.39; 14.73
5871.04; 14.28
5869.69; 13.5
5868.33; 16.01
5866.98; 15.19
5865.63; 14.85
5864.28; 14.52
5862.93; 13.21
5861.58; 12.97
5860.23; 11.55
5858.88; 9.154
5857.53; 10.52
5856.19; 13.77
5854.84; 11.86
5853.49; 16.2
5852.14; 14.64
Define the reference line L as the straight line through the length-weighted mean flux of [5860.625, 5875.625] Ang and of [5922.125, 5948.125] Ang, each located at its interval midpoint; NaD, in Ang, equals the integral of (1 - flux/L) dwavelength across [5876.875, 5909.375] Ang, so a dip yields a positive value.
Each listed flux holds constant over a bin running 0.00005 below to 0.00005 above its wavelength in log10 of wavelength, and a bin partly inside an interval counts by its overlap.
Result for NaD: 5.3 Ang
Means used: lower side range 14.2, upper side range 12.9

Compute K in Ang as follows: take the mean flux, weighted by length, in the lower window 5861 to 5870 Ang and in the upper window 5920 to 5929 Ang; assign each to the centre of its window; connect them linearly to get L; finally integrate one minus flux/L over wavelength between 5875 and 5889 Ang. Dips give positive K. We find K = 1.1 Ang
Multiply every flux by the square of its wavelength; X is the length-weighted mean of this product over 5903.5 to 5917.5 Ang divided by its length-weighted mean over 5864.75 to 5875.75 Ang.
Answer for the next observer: 0.9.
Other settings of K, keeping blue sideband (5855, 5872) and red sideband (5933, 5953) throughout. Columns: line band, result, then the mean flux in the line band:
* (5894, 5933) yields 3.6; 12.1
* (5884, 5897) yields 2.8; 10.5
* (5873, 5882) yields 0.2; 13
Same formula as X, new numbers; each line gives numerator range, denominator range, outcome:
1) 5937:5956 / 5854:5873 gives 1.01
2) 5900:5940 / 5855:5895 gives 1.03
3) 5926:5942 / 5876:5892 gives 1.08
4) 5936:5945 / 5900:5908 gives 1.19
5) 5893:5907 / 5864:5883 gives 0.76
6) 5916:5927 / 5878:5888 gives 1.04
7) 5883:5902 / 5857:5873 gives 0.81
